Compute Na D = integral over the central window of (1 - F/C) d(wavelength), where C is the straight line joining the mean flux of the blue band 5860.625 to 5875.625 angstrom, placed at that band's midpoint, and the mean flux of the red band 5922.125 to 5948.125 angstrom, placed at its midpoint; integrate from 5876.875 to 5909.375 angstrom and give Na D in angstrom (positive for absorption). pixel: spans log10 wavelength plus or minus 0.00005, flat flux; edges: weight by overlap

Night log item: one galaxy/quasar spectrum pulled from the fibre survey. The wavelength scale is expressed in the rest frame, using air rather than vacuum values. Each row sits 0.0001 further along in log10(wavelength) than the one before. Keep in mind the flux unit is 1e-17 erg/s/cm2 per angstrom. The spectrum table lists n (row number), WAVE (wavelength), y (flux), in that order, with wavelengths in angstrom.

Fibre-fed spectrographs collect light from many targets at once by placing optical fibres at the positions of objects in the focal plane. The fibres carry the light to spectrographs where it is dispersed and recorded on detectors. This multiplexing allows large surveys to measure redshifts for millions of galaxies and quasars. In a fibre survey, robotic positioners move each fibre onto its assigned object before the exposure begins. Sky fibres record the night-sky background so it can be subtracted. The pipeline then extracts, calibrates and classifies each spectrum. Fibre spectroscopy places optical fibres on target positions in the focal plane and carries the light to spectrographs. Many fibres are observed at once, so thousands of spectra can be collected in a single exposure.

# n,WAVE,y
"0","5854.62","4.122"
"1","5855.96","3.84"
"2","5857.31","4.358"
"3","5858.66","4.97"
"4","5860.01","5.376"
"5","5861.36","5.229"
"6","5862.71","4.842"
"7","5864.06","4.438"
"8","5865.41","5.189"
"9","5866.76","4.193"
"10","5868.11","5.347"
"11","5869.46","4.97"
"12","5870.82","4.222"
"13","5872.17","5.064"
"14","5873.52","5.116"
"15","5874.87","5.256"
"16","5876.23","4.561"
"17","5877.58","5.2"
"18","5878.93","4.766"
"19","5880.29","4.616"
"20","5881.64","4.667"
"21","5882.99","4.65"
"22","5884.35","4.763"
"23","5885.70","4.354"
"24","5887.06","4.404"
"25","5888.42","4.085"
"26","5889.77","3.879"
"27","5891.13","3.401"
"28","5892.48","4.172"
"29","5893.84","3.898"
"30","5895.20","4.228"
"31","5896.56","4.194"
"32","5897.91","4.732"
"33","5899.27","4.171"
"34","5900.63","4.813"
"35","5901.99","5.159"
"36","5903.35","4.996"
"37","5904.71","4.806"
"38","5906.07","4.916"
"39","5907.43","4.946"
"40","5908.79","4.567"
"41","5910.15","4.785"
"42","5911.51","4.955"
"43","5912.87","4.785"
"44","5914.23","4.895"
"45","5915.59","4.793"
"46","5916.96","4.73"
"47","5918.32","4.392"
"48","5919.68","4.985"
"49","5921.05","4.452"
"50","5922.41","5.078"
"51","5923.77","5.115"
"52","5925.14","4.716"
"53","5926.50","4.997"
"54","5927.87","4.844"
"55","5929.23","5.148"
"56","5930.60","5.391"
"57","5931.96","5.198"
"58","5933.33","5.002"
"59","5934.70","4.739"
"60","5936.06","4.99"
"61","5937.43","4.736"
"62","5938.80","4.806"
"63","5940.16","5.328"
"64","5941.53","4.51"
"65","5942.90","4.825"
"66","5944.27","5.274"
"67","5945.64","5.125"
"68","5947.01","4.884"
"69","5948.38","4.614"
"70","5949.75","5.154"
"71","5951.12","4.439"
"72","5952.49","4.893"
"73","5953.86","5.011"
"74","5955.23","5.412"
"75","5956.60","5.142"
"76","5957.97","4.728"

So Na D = 2.7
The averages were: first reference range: 4.9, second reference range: 4.98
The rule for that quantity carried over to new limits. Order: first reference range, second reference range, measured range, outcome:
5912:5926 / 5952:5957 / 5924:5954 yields 0.3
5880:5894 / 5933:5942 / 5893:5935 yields -1.7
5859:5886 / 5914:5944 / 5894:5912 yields 0.7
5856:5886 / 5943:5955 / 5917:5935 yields -0.1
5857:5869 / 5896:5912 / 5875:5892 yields 1.3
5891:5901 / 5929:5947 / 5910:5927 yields -0.7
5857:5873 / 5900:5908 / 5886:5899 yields 2.1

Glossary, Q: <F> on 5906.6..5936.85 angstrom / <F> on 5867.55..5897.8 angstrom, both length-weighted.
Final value 1.08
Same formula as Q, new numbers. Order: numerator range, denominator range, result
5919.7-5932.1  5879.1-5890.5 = 1.12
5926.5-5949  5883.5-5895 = 1.20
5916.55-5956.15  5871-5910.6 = 1.07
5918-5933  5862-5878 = 1.02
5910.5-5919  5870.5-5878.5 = 0.97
